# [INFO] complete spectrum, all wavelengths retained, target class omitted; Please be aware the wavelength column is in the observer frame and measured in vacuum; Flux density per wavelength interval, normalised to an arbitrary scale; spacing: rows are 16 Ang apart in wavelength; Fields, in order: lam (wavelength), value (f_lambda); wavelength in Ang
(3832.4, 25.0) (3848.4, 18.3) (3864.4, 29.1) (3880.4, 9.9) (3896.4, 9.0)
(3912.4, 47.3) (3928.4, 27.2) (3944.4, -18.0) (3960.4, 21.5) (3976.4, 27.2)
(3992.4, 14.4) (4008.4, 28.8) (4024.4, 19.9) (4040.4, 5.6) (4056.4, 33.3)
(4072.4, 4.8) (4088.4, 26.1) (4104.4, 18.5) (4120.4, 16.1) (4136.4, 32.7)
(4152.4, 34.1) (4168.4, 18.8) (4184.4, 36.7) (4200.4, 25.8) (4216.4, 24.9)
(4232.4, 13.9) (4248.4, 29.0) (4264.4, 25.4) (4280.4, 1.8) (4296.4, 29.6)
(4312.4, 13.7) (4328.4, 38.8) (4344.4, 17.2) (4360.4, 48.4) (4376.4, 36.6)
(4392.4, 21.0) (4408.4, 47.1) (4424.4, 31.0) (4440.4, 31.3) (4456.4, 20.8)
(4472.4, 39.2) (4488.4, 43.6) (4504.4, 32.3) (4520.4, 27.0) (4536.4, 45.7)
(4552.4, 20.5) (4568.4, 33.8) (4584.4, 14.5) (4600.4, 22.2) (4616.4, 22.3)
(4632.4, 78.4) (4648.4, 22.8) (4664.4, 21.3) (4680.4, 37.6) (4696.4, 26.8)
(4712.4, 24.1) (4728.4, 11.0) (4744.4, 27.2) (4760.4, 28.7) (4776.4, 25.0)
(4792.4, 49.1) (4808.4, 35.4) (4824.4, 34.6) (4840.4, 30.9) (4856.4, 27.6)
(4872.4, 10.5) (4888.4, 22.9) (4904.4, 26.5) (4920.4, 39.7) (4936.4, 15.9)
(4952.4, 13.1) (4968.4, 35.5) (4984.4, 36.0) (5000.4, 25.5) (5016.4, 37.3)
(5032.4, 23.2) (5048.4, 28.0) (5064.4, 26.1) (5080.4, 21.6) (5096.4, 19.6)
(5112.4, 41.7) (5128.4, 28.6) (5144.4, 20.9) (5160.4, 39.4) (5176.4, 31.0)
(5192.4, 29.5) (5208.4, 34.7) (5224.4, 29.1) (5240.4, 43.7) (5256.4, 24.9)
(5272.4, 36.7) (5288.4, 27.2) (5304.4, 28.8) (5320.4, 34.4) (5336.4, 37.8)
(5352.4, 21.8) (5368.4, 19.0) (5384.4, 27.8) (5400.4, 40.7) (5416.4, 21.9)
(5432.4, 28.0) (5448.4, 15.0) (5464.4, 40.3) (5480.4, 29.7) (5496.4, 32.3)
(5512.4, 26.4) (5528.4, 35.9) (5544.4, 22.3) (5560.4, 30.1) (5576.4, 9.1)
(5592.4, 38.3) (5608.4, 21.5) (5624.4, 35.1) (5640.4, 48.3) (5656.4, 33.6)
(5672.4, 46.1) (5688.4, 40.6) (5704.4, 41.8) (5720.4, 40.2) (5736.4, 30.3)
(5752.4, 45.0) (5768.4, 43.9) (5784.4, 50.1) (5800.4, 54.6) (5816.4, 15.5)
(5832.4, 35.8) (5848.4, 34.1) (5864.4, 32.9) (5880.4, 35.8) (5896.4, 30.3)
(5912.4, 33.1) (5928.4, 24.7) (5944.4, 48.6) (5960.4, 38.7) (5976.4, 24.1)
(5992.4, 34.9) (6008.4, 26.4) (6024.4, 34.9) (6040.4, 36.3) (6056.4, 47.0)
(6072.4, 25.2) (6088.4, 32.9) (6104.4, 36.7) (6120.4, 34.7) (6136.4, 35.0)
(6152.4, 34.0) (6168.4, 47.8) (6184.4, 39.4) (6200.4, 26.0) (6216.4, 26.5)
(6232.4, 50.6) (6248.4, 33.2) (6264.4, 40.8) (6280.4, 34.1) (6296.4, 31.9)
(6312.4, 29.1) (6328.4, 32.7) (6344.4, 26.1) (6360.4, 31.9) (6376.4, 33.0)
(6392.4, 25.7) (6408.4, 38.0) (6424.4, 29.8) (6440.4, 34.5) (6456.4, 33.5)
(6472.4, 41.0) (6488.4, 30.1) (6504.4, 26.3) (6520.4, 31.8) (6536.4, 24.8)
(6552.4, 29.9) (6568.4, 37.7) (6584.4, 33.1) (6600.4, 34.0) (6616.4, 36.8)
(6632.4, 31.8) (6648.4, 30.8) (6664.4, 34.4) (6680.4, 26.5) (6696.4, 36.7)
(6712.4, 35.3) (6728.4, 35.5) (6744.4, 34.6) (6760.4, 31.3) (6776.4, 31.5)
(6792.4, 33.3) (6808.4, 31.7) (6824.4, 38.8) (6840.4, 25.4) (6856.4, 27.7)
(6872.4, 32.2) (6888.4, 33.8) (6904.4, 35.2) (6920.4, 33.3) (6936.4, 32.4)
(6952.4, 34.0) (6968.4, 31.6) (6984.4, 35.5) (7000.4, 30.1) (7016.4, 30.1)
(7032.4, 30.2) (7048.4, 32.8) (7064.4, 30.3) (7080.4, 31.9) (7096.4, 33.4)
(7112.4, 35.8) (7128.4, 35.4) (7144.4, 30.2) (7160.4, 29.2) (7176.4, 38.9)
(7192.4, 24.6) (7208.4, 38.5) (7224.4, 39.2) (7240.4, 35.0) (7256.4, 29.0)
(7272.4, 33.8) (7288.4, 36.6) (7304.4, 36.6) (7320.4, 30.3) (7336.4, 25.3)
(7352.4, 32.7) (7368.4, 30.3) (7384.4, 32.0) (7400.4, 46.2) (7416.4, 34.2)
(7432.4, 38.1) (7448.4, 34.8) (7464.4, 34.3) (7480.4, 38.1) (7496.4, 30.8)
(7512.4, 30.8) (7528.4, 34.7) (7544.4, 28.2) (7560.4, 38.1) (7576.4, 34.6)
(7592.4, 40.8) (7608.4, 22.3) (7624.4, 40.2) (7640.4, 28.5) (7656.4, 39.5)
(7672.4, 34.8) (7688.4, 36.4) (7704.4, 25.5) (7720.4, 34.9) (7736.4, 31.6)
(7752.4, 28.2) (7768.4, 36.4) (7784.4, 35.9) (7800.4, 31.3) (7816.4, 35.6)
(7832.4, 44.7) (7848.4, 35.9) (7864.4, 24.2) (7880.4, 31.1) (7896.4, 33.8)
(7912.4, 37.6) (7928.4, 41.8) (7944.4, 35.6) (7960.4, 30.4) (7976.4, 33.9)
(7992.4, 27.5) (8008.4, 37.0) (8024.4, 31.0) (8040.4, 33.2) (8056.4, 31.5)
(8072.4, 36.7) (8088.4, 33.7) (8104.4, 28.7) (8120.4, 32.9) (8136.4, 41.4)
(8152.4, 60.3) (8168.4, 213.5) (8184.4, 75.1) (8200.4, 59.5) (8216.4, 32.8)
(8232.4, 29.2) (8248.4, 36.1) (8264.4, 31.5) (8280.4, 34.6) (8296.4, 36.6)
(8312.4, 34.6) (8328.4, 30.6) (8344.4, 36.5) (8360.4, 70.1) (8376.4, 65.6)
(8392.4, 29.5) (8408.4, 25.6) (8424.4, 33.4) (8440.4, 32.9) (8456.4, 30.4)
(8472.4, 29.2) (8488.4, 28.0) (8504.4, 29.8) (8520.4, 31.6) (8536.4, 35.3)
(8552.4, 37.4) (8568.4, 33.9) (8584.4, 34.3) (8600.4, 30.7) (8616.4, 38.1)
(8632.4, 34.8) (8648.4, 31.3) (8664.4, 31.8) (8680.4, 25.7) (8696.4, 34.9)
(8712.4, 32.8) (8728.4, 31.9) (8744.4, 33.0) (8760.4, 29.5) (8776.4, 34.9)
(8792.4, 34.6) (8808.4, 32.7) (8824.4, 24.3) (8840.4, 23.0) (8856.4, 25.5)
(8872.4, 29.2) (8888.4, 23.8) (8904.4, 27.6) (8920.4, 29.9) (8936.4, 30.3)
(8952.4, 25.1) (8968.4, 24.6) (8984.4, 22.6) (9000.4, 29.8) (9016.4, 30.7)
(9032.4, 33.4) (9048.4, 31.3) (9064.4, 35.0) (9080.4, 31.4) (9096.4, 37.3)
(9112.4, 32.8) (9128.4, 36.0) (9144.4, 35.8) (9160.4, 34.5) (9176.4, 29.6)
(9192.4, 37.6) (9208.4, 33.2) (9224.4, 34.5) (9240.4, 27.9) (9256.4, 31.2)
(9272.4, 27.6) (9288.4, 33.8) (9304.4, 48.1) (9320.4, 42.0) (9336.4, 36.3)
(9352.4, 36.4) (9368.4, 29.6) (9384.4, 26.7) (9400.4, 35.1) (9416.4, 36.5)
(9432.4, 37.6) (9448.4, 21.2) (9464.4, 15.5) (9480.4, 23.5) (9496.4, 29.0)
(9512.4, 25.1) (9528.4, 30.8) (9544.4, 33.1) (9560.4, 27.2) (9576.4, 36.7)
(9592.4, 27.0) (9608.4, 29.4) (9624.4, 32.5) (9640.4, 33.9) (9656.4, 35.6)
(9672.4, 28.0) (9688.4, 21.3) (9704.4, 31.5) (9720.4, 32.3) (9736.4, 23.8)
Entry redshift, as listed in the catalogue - 0.244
